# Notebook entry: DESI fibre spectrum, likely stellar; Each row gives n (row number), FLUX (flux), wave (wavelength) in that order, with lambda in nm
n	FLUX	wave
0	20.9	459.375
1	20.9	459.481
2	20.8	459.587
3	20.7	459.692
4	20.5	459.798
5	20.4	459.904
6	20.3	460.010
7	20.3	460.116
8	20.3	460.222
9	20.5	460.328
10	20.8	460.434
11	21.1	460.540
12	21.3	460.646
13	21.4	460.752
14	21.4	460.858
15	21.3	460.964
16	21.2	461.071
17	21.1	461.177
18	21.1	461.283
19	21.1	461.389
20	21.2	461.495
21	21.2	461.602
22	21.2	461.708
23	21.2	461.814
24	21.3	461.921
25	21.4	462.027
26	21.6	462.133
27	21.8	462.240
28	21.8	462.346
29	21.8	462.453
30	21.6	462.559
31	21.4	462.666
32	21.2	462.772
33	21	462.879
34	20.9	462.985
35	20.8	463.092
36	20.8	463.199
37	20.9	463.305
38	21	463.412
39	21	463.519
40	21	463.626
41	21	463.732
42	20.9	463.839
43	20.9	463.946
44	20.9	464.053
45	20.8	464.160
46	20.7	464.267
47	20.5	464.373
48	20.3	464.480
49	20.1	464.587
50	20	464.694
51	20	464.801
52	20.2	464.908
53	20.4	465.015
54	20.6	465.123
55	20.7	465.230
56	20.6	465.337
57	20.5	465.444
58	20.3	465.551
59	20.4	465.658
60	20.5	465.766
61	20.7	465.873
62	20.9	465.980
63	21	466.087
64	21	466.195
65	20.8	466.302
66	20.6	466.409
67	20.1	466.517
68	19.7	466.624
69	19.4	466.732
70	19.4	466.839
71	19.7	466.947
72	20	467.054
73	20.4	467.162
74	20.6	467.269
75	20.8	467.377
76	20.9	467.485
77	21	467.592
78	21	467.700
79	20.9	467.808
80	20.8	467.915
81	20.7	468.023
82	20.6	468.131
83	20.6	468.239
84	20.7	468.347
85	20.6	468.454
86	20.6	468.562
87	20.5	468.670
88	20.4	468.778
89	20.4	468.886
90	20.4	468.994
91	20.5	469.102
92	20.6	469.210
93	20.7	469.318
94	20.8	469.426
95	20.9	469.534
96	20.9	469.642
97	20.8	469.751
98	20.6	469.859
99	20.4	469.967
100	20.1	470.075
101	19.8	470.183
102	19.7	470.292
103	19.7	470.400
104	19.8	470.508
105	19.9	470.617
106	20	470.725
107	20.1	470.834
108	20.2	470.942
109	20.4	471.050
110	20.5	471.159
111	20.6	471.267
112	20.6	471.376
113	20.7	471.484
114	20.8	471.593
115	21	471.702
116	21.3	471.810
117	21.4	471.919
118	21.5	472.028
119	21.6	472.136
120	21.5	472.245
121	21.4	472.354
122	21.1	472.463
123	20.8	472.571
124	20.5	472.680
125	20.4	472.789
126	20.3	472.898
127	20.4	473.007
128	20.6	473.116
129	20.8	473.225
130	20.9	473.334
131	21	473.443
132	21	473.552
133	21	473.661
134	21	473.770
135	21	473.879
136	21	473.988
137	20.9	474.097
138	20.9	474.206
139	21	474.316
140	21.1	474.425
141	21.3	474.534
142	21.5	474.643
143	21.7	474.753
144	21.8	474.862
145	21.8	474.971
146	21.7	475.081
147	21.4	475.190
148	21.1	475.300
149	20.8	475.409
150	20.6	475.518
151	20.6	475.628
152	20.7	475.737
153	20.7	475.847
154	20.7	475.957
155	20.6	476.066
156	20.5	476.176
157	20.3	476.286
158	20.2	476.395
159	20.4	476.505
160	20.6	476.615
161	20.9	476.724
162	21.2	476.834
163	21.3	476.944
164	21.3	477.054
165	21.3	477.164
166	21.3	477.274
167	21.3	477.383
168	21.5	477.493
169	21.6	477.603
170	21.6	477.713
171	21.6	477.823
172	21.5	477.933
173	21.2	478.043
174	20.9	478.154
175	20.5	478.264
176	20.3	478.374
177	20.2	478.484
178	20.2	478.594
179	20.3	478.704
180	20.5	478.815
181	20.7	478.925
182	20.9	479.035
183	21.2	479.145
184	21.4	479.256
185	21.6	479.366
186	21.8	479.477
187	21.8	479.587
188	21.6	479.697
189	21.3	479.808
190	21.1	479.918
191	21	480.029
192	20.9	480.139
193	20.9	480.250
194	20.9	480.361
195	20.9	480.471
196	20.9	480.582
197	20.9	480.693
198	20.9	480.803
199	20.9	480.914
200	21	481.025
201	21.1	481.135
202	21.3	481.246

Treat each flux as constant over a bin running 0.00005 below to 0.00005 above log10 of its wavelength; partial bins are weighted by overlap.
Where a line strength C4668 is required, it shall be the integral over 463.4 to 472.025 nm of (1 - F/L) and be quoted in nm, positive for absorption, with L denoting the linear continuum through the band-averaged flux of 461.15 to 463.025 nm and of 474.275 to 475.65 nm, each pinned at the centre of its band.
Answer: 0.32 nm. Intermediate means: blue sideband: 21.3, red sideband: 21.3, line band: 20.5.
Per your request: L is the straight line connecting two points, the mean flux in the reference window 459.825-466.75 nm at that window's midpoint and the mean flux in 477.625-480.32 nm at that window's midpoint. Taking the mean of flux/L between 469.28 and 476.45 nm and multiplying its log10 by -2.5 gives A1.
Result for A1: 0.01 mag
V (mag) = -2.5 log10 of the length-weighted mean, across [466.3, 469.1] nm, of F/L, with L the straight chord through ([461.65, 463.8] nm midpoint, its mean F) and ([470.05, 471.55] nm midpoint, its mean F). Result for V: 0.01 mag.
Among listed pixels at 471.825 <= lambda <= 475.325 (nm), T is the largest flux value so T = 21.8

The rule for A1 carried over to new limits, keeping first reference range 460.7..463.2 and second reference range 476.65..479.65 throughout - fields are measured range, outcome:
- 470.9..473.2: 0.02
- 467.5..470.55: 0.04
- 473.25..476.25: 0.01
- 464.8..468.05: 0.04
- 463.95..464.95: 0.04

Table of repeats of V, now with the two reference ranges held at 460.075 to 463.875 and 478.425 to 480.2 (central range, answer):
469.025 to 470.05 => 0.02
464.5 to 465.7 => 0.04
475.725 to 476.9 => 0.02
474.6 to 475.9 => -0.01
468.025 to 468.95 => 0.03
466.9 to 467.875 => 0.03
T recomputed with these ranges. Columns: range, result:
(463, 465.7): 21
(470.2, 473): 21.6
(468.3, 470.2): 20.9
